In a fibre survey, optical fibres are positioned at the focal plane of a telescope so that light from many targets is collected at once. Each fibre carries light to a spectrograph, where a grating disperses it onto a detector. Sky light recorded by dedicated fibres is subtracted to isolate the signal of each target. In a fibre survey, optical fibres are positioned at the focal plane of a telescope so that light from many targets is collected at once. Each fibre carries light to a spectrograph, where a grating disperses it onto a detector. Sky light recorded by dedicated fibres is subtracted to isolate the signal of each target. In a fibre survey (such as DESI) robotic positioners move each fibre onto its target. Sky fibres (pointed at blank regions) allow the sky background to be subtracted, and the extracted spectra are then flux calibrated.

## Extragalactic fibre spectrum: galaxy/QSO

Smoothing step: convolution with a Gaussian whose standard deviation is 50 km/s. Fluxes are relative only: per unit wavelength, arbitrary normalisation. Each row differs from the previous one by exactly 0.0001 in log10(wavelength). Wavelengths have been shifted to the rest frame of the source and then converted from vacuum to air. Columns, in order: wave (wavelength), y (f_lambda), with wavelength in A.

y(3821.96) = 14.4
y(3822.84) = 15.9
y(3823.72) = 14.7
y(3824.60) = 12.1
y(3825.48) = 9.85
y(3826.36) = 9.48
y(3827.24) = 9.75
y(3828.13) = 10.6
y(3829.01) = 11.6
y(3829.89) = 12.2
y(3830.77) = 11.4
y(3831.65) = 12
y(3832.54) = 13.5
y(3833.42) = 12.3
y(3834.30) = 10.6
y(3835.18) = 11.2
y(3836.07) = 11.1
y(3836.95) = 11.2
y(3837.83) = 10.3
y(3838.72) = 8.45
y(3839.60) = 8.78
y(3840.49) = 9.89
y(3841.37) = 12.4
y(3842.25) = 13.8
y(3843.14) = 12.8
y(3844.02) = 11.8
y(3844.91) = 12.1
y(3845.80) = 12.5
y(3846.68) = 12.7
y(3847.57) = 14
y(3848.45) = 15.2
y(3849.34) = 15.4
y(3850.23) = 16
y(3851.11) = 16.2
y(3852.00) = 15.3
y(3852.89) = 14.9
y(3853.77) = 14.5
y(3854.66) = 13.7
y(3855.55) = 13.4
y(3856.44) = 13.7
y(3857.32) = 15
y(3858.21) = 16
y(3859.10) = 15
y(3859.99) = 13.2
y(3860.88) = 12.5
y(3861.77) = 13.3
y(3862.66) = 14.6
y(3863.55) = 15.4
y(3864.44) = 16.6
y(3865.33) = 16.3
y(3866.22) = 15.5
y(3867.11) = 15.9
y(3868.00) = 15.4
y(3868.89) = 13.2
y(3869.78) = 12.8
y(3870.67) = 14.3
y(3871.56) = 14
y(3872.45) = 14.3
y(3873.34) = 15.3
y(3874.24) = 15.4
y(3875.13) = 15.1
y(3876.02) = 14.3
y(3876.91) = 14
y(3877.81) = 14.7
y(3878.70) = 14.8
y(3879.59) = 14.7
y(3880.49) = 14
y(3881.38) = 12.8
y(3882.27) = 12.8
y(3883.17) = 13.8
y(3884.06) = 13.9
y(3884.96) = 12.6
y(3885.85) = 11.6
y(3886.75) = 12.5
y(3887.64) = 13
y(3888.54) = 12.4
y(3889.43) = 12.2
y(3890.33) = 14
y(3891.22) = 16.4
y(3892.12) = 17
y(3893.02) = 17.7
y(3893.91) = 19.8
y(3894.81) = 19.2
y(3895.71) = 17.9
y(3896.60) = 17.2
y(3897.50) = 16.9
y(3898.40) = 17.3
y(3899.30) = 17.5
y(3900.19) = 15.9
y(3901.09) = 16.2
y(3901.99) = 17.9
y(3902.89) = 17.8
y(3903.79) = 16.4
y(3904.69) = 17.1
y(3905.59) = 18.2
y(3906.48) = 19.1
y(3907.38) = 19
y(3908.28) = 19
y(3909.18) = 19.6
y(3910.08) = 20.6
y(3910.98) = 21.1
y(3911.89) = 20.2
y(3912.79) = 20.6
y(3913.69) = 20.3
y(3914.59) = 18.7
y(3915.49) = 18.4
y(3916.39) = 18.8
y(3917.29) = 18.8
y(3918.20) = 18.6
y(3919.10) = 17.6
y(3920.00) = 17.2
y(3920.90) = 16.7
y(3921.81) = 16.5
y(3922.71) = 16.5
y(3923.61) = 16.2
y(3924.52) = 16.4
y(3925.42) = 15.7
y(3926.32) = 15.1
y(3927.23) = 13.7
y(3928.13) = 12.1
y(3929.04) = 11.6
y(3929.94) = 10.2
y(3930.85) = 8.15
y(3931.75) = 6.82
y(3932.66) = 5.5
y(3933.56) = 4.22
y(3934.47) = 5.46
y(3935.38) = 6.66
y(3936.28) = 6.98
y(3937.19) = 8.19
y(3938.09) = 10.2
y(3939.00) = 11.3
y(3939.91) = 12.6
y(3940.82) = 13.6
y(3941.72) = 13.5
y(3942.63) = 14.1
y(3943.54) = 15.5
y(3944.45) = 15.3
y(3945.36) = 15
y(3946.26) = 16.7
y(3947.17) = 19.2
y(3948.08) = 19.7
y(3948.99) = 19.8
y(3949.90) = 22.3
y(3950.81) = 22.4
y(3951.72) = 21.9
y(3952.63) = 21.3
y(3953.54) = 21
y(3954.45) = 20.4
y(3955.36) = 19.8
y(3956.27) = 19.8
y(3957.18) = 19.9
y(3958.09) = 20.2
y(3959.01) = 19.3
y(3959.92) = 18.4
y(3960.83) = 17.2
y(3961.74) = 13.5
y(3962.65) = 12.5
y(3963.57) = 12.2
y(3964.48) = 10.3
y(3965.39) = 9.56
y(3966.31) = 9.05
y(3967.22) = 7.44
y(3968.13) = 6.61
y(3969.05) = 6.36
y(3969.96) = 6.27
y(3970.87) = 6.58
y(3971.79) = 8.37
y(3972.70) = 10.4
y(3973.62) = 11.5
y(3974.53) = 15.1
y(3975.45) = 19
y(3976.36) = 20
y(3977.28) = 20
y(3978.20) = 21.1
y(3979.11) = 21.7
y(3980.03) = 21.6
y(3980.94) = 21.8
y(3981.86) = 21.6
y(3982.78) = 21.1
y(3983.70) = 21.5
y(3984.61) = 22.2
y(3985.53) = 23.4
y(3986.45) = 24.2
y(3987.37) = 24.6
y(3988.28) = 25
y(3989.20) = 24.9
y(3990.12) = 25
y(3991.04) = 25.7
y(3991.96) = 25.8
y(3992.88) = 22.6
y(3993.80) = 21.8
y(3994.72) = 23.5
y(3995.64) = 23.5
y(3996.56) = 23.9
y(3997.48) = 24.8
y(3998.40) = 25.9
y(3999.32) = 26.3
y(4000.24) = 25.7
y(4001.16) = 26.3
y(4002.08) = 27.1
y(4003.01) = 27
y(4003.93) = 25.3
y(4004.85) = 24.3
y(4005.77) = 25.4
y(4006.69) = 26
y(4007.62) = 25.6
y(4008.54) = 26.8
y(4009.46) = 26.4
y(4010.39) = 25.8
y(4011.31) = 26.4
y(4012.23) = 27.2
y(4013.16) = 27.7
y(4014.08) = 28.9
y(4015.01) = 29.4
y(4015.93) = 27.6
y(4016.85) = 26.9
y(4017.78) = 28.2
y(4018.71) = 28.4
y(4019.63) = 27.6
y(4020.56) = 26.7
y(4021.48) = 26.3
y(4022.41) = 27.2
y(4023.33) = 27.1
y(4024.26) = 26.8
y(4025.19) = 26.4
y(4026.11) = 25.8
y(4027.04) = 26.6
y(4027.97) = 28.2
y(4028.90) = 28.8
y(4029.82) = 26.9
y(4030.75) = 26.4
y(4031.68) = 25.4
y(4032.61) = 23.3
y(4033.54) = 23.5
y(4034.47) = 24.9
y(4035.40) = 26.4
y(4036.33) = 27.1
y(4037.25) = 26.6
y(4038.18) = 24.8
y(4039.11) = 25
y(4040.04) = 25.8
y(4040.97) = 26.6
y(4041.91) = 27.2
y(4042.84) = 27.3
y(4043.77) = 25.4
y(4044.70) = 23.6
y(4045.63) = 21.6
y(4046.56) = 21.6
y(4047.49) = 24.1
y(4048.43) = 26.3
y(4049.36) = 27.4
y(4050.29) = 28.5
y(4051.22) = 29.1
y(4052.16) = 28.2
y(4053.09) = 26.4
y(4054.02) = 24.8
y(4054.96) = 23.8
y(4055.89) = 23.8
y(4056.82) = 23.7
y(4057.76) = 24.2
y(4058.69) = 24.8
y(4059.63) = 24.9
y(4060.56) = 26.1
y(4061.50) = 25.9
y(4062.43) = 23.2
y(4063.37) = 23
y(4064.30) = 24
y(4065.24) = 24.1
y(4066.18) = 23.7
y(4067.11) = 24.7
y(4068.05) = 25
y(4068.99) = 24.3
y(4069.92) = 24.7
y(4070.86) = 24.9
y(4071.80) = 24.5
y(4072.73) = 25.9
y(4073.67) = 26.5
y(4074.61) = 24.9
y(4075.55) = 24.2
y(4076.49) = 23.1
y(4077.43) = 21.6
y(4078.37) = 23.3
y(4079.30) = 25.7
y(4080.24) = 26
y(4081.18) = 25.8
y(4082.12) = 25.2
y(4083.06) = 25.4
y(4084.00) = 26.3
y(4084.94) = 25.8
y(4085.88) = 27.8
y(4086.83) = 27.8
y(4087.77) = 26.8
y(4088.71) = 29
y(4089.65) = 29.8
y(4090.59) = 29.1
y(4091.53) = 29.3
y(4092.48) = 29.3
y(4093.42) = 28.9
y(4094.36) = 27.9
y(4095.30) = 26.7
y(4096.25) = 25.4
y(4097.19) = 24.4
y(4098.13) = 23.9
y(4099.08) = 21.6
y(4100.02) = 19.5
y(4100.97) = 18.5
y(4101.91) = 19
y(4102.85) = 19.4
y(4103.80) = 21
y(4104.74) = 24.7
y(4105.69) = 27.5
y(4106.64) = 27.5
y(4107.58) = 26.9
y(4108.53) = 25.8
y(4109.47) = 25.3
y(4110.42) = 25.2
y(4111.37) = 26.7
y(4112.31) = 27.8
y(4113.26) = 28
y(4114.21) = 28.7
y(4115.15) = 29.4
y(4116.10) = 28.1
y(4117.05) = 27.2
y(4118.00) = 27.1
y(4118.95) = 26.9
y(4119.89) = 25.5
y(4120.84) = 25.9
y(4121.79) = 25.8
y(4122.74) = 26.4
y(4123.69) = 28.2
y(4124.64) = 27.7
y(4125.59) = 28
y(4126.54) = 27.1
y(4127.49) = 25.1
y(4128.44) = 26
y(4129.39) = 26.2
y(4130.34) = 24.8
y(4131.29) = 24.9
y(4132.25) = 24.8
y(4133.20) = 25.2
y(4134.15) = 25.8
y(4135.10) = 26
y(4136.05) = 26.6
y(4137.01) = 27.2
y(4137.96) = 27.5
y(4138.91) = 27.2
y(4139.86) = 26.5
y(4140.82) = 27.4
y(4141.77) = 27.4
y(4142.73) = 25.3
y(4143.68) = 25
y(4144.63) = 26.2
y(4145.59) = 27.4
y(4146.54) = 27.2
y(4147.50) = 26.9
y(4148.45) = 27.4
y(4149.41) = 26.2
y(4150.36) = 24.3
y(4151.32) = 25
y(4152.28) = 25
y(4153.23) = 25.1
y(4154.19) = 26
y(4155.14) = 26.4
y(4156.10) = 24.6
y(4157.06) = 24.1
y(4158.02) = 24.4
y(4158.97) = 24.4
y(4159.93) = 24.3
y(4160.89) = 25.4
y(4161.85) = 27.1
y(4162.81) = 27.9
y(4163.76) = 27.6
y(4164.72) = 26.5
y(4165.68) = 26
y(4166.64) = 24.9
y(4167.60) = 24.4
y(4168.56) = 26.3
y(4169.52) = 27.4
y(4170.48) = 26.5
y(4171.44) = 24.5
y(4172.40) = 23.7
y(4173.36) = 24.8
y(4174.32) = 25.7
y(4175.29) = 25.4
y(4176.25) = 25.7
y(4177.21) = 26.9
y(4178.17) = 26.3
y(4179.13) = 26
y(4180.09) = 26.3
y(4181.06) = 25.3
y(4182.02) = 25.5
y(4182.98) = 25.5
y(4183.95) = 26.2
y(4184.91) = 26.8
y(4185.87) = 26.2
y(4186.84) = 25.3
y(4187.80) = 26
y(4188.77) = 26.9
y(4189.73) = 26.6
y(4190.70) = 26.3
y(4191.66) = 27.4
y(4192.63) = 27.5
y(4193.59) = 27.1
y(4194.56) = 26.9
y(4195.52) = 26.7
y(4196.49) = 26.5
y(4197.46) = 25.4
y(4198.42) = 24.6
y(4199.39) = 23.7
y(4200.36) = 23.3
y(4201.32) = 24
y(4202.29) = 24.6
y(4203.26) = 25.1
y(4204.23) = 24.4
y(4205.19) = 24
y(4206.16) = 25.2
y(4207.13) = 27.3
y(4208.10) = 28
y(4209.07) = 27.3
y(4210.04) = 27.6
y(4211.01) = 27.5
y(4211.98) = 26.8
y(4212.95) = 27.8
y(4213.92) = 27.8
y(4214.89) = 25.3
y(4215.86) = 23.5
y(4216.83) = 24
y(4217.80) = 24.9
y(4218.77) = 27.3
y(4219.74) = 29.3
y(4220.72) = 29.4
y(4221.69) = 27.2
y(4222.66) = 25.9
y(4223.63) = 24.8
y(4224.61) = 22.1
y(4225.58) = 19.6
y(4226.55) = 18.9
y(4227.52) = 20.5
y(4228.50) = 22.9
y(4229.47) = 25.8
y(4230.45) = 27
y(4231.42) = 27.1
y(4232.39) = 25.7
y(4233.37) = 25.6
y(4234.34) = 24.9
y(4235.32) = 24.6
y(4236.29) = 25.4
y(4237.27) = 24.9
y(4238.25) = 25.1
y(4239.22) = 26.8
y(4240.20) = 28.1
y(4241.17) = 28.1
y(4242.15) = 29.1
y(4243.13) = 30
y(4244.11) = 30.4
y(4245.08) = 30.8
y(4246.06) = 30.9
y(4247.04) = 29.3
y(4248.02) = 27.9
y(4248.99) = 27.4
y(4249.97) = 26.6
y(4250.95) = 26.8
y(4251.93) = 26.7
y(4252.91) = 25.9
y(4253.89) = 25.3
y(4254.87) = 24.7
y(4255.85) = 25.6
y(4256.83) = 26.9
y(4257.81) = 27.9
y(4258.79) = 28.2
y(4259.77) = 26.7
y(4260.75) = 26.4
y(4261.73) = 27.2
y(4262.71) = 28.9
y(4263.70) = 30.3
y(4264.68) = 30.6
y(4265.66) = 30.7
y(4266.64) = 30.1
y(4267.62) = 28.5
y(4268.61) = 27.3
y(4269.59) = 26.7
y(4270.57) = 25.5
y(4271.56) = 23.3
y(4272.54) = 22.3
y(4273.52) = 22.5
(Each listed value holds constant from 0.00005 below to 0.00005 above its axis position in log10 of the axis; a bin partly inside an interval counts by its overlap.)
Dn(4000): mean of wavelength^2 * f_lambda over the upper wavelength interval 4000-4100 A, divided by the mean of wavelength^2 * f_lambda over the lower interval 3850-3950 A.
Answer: 1.85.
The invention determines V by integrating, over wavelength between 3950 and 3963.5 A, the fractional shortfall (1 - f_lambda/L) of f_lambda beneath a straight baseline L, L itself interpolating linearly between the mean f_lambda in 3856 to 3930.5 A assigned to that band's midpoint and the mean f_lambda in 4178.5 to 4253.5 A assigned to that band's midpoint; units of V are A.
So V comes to -0.9 A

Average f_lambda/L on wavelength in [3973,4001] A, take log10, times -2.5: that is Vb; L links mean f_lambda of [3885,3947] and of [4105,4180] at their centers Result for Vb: -0.20 mag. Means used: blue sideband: 15.1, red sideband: 26.2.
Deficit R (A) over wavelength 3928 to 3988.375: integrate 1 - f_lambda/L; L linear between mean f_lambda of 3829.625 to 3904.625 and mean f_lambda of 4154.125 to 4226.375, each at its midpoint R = 8.1 A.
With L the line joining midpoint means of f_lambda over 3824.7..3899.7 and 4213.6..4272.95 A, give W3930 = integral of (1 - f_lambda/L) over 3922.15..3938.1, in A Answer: 5.4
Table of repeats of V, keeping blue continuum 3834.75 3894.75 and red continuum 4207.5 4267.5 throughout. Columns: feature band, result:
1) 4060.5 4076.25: -2.8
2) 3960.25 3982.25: 4.8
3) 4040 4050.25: -2.6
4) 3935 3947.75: 2.8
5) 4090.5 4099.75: -1.9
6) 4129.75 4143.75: -1.7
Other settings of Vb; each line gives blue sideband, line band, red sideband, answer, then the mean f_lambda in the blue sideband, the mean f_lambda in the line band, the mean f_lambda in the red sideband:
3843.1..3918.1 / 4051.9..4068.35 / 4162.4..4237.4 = -0.159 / 15.7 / 24.6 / 25.7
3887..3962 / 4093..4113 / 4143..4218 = -0.072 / 16.2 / 24.5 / 25.9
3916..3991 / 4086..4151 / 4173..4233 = -0.174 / 15.8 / 26.2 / 25.7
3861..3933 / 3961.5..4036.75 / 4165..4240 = -0.172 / 15.6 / 22.4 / 25.6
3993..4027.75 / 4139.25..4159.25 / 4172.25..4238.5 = -0.002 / 26.3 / 25.8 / 25.6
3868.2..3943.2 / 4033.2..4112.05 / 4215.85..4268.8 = -0.216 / 14.9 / 25.2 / 26.7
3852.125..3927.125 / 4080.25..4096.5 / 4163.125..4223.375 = -0.211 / 16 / 27.4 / 26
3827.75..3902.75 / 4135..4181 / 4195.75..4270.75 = -0.090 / 14.1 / 26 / 26.4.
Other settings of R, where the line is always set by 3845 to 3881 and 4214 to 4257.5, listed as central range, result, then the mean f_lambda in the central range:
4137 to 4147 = -1.51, 26.8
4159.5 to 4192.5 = -2.35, 26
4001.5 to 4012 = -3.88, 26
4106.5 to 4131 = -4.68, 26.8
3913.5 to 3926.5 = -0.89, 17.4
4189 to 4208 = -0.53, 25.7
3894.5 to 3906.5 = -1.28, 17.4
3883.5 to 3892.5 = 1.05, 13.5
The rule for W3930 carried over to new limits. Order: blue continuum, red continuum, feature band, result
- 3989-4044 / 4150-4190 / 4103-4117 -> -0.33 A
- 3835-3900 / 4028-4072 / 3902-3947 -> 6.64 A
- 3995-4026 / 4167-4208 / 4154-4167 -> 0.08 A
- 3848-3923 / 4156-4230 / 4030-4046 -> -3.59 A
